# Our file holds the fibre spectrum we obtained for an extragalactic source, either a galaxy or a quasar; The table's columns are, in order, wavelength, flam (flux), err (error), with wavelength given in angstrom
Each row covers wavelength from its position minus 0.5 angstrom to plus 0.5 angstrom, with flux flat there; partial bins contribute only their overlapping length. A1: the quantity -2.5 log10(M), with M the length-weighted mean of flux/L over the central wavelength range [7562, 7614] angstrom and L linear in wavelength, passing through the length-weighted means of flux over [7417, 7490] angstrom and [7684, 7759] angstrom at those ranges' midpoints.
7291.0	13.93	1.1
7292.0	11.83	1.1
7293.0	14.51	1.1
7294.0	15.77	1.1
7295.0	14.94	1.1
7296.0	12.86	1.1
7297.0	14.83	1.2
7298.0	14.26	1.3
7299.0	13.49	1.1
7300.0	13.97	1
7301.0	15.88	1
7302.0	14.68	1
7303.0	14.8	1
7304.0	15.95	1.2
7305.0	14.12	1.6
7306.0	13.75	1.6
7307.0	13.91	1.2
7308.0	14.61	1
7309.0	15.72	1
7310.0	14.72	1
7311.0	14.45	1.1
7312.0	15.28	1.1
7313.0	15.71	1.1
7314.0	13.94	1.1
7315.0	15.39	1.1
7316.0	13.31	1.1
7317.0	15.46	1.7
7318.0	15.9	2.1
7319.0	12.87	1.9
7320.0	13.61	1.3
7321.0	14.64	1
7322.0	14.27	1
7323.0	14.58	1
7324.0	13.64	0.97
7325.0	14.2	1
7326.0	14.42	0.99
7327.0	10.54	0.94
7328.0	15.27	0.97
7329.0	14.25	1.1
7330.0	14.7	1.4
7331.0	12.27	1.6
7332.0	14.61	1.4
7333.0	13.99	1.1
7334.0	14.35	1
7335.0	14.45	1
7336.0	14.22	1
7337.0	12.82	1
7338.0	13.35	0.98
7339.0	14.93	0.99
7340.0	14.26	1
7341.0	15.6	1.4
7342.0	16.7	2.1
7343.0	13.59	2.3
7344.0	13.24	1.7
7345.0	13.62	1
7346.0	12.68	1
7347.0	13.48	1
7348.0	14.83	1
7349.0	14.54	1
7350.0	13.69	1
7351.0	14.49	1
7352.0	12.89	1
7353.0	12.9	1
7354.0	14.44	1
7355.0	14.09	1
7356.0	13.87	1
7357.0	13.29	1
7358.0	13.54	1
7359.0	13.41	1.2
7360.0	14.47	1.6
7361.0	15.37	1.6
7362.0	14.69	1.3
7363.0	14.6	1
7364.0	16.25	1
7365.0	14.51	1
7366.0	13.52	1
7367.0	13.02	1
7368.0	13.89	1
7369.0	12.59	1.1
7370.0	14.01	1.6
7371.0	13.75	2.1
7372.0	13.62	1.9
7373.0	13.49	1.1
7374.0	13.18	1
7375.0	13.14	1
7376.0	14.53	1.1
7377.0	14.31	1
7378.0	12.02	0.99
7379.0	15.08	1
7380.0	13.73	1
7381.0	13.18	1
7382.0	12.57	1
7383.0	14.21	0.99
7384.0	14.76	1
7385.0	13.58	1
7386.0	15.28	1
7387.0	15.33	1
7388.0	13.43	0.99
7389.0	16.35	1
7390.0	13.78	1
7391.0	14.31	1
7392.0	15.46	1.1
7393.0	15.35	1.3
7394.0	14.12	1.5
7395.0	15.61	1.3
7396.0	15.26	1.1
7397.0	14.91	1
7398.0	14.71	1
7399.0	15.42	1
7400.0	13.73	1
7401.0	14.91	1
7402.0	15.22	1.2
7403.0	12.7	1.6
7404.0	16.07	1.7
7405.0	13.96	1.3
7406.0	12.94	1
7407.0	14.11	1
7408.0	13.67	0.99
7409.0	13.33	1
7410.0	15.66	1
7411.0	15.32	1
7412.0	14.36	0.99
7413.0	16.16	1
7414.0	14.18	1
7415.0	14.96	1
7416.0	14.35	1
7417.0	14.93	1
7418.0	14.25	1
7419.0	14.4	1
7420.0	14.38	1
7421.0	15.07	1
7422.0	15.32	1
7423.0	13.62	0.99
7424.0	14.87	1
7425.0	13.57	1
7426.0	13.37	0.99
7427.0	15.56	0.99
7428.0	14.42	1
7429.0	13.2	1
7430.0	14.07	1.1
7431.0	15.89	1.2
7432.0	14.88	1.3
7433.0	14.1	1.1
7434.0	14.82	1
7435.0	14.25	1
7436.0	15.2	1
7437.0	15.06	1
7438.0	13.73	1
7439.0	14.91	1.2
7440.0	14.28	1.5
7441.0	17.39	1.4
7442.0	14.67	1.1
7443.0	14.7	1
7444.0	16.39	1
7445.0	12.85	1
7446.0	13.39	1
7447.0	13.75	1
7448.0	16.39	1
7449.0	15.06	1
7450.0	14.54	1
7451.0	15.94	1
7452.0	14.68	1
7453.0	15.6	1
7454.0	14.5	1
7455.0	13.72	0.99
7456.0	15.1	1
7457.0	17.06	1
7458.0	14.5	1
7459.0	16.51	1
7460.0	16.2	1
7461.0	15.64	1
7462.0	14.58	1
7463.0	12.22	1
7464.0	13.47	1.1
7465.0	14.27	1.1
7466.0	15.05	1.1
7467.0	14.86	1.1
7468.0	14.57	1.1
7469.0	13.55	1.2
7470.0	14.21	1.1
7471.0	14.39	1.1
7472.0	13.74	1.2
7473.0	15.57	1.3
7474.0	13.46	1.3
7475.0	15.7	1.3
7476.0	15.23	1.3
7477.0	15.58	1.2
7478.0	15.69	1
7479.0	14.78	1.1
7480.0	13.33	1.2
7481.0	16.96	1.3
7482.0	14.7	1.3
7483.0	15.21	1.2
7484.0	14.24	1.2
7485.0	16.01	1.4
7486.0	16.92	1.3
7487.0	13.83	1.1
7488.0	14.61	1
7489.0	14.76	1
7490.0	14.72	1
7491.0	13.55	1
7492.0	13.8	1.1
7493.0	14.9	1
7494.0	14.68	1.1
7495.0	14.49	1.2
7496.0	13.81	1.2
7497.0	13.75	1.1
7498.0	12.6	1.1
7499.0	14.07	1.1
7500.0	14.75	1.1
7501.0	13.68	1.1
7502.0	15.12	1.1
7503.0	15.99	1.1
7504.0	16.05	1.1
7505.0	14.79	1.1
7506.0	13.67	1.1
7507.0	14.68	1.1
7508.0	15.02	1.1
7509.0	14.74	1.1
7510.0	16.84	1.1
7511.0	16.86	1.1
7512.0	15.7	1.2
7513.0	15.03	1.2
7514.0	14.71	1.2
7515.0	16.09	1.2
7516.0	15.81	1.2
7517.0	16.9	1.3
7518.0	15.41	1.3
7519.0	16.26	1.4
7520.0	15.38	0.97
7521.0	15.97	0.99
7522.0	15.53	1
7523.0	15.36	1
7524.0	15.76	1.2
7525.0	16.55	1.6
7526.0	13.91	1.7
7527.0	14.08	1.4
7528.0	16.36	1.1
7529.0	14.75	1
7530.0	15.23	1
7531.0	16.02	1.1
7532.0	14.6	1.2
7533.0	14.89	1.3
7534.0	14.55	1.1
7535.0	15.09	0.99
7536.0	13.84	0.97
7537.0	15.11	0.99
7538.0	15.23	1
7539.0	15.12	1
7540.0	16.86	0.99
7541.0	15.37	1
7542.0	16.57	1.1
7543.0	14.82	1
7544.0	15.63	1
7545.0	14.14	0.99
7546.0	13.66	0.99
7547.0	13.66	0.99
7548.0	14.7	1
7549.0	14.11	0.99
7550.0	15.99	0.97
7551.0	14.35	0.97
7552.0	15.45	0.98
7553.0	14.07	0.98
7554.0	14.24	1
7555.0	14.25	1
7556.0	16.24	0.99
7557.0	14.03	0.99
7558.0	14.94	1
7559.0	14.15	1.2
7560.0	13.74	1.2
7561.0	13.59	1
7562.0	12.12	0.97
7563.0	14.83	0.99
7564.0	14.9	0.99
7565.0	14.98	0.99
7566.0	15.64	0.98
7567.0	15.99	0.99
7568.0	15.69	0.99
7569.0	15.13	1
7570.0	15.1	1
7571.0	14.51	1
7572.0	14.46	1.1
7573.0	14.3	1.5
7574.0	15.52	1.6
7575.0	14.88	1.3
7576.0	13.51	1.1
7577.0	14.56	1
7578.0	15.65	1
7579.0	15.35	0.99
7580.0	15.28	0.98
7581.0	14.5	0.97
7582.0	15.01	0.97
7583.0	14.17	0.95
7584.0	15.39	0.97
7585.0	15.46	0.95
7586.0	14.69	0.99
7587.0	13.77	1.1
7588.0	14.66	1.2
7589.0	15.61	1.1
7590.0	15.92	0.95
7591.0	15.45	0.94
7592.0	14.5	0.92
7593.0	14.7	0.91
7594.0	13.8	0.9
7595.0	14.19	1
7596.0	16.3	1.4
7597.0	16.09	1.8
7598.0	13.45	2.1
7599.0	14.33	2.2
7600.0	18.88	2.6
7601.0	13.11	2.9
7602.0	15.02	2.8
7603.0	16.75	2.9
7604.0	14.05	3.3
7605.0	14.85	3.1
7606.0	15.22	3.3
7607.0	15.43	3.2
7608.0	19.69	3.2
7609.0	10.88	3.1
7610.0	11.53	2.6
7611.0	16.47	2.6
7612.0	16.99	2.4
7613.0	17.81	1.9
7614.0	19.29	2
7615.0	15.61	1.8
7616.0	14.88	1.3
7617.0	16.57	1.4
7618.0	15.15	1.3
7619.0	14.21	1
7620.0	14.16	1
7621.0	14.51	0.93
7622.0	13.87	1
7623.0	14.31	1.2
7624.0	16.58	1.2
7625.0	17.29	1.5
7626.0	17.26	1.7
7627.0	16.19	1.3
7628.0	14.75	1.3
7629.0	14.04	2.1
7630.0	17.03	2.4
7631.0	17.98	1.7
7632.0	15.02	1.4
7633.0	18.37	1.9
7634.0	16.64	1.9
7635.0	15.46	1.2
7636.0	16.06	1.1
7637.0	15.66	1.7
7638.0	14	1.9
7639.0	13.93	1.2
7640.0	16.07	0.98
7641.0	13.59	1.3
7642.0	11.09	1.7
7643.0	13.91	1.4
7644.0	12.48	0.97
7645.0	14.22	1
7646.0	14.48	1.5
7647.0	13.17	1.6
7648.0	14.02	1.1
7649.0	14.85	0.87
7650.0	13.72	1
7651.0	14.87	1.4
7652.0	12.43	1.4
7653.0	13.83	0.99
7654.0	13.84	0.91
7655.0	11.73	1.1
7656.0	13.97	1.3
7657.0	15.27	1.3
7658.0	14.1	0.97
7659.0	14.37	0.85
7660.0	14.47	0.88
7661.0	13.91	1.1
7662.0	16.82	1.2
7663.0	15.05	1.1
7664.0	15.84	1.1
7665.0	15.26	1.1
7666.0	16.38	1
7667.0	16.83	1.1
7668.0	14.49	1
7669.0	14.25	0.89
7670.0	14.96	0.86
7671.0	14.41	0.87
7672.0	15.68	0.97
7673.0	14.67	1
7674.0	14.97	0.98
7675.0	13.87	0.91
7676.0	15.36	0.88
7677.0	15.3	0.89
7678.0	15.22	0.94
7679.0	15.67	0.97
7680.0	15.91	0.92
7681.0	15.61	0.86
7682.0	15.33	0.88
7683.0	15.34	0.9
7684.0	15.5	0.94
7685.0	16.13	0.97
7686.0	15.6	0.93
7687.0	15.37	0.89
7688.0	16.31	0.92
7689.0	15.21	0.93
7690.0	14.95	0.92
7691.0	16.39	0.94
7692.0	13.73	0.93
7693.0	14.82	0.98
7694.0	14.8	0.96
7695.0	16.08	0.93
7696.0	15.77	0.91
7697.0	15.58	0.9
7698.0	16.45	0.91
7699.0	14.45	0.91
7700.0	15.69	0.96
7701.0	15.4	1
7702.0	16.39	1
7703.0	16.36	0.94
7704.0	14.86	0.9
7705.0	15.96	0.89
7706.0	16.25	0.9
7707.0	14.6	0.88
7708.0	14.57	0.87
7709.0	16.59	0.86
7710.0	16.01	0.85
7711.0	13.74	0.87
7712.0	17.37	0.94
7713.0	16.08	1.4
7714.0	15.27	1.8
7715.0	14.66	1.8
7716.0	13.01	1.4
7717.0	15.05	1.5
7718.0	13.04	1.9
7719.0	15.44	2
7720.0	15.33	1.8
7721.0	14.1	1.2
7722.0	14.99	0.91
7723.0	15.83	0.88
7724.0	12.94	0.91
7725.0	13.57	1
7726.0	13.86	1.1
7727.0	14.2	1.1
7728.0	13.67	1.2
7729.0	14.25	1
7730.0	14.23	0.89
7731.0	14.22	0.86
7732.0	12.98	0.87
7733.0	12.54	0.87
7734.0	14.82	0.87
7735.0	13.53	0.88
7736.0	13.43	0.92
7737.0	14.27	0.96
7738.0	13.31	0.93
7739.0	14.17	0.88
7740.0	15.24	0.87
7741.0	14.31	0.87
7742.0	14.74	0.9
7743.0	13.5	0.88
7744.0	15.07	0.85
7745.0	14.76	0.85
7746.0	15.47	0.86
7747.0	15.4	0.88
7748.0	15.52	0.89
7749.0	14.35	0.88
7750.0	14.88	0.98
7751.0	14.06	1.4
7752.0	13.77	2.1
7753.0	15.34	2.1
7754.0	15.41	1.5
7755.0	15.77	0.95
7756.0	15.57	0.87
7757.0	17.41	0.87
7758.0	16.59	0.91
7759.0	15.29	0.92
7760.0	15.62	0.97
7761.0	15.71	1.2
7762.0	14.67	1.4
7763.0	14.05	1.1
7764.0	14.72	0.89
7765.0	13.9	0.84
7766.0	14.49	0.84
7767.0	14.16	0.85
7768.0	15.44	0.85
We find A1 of -0.02 mag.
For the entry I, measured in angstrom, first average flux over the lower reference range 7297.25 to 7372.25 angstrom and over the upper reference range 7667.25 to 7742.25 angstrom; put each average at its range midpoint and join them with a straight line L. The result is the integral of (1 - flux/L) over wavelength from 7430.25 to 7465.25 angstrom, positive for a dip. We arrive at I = -1.1 angstrom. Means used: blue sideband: 14.2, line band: 14.9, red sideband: 14.9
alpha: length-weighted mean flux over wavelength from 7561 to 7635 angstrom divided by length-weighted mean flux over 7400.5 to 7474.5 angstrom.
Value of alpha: 1.04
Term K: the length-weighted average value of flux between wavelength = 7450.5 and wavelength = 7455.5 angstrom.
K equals 14.9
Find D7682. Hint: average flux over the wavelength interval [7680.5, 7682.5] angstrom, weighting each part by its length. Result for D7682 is 15.5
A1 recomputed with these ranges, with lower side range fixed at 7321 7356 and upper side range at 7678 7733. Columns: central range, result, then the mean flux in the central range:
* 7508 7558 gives -0.05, 15.2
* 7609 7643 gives -0.04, 15.4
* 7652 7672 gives 0.02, 14.7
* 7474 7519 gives -0.04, 15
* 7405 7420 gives -0.02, 14.5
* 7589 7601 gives -0.03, 15.2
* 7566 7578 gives -0.02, 14.9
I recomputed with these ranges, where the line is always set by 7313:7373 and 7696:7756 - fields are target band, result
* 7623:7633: -1.1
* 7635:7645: 0.3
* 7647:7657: 0.6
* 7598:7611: -0.4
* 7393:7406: -0.5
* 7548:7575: -0.4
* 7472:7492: -0.8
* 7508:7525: -1.6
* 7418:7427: -0.1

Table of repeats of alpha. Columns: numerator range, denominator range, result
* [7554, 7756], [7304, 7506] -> 1.03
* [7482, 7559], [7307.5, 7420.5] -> 1.05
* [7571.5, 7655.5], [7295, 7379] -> 1.06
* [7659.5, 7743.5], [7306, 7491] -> 1.04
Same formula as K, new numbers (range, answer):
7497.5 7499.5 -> 13.3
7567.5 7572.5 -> 15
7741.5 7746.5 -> 14.7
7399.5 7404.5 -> 14.5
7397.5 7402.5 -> 14.8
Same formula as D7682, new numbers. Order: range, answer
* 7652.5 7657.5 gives 13.7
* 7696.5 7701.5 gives 15.5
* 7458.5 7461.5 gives 16.1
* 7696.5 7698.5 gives 16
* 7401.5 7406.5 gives 14.2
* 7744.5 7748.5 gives 15.3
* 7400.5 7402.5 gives 15.1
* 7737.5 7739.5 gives 13.7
